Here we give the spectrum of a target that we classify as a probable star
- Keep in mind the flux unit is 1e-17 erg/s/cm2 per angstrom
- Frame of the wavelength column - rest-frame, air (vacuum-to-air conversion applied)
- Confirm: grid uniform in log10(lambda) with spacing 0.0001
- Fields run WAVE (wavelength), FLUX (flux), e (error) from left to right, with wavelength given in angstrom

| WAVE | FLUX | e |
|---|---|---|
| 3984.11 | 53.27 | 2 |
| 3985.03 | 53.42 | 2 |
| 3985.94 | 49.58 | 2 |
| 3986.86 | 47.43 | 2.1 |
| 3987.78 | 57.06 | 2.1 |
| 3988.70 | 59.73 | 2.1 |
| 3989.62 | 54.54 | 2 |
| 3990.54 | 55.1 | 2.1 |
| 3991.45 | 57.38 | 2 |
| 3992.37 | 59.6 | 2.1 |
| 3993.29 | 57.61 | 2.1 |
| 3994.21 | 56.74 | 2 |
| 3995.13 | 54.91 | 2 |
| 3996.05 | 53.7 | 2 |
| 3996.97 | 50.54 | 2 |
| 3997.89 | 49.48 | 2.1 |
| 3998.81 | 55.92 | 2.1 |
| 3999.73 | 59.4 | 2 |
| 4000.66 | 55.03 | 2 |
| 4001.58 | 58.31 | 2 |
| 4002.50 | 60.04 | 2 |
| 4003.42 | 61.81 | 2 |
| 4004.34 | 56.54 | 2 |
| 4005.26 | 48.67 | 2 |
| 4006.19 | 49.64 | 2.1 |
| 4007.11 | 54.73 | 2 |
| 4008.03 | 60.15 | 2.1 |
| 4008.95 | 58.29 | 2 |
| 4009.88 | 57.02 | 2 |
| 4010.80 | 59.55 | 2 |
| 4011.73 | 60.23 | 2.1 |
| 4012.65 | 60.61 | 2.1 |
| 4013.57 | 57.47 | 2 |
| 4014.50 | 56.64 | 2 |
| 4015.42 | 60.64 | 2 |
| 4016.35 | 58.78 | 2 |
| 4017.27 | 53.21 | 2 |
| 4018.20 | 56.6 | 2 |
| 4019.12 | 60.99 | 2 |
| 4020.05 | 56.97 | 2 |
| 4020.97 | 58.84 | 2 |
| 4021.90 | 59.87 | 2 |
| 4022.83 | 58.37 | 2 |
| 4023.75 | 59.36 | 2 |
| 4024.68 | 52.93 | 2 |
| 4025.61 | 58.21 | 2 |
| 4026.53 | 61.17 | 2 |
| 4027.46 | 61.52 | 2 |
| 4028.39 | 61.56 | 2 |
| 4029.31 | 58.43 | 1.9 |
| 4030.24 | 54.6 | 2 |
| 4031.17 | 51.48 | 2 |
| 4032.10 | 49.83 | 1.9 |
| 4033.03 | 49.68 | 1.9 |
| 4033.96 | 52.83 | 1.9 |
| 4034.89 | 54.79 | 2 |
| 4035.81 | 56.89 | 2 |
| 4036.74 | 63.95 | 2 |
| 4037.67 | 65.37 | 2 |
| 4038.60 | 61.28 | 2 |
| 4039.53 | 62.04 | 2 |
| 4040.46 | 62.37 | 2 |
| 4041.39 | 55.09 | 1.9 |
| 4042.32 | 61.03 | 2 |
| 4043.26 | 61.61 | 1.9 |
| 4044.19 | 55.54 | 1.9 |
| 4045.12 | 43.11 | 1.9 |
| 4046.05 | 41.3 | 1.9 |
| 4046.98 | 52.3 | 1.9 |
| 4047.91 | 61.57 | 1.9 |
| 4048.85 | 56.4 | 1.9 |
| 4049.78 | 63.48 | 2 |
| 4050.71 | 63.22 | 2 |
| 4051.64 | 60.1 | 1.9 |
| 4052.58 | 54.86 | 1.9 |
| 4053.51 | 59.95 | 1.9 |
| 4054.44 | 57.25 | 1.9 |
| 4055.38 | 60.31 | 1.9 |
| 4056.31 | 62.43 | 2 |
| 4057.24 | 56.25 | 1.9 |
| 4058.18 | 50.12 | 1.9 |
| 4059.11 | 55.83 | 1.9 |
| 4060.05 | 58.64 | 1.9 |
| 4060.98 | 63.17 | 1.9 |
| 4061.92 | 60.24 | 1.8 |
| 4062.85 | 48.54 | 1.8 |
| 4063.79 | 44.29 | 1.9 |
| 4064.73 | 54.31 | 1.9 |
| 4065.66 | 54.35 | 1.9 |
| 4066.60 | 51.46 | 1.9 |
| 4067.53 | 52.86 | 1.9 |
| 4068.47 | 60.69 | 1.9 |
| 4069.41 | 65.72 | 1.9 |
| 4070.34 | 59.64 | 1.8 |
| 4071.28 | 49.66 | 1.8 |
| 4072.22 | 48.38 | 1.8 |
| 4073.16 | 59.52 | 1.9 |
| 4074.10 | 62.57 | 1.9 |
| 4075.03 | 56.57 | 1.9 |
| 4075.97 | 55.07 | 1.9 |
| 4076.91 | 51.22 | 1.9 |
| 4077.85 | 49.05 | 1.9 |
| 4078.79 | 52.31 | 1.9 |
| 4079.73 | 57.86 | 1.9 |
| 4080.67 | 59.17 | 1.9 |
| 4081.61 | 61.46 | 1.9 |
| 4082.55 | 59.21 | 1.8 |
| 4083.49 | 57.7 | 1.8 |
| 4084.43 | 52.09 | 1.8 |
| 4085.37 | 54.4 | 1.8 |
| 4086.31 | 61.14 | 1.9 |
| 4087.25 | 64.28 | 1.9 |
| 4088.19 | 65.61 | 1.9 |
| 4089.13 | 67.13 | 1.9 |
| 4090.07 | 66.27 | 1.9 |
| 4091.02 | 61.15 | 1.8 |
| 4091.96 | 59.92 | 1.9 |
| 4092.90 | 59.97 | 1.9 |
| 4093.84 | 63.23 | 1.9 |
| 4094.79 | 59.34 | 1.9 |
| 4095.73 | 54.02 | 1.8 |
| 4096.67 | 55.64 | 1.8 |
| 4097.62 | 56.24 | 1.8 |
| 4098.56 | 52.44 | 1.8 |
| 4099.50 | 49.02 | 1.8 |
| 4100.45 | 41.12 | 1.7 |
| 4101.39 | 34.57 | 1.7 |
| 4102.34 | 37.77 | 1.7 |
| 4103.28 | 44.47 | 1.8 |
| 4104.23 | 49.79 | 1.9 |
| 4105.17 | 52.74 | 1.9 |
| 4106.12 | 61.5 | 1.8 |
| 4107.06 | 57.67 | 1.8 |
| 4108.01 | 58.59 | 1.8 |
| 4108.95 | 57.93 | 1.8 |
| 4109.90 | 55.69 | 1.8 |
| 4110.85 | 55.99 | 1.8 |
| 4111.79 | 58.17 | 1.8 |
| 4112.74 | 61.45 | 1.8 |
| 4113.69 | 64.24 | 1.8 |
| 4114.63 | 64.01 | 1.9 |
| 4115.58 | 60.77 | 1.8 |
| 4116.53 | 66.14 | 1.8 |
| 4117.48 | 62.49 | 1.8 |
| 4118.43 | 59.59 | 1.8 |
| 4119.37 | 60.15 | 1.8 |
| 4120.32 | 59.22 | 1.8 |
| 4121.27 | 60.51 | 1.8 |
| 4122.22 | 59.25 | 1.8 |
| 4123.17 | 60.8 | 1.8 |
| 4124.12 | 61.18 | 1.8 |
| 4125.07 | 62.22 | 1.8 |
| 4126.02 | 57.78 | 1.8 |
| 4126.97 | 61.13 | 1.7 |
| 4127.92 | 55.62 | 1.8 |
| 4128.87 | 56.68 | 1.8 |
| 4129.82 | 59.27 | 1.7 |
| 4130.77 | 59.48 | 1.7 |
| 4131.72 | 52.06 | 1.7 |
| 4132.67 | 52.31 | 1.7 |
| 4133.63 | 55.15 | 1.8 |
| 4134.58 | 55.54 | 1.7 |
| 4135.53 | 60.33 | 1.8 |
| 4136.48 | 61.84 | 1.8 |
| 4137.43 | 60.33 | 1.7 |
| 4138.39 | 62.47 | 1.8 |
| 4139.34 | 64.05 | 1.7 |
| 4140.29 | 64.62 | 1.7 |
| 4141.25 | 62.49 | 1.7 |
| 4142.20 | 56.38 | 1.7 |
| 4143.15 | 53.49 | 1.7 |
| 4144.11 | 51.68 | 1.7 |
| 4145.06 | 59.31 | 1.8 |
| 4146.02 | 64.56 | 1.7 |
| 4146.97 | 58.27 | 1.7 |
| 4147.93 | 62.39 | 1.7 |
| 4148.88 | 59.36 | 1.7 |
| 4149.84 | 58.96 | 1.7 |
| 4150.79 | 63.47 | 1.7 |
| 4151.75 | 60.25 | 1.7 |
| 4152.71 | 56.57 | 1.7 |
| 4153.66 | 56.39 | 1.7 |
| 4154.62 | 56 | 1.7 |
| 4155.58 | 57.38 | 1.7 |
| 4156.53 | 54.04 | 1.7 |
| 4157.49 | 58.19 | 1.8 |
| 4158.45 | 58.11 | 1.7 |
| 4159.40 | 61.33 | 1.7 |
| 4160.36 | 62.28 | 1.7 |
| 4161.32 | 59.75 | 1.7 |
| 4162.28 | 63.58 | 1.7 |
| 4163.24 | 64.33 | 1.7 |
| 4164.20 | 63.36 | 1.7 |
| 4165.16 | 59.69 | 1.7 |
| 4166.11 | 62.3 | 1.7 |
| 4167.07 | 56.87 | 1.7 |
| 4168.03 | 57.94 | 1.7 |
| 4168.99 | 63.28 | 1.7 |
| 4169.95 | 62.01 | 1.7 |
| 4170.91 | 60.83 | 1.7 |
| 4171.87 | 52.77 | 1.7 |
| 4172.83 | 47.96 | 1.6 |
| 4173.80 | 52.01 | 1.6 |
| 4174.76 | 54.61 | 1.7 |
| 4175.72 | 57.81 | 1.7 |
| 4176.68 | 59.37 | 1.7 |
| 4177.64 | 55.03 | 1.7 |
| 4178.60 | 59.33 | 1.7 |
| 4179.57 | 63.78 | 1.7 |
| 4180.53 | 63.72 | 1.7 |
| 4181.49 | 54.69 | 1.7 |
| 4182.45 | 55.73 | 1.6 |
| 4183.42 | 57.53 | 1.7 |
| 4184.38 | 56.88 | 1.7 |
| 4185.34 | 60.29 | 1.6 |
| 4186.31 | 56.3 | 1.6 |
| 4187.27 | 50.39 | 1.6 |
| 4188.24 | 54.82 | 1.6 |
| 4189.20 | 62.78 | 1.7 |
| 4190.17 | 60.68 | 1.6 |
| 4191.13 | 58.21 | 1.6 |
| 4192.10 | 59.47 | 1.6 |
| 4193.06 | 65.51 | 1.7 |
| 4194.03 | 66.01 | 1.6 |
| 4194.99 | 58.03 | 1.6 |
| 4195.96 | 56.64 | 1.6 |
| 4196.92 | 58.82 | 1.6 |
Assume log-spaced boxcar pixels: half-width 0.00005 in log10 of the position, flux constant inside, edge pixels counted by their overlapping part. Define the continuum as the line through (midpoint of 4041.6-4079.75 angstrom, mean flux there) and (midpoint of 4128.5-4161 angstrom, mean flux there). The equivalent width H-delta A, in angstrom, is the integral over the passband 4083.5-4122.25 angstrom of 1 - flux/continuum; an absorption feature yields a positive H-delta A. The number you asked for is 0.07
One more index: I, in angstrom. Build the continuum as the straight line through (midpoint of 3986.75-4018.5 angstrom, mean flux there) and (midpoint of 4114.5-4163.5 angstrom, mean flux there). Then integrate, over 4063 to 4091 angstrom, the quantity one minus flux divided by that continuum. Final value 0.5 angstrom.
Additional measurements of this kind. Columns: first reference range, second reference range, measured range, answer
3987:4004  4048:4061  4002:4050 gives 0.3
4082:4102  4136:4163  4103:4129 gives -0.4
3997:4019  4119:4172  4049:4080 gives 0.8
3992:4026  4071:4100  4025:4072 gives 0.4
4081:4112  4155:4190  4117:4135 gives -0.5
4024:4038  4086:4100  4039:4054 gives 0.1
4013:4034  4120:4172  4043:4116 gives 2.3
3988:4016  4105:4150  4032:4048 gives 0.4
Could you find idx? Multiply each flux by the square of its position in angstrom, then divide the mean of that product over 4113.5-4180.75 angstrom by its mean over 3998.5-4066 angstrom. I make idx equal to 1.10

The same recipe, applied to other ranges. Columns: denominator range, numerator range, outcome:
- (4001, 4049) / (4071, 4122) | 1.03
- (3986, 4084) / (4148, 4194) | 1.11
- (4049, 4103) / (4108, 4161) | 1.08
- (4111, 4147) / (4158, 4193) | 1.01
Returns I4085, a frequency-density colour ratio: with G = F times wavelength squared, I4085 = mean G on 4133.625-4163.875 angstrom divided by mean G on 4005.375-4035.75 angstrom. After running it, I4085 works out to 1.11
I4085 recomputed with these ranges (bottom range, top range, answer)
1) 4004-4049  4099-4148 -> 1.06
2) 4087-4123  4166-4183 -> 1.04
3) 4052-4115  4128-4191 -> 1.08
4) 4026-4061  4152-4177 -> 1.08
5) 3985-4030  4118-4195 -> 1.11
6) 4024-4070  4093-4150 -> 1.05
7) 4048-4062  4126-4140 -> 1.03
